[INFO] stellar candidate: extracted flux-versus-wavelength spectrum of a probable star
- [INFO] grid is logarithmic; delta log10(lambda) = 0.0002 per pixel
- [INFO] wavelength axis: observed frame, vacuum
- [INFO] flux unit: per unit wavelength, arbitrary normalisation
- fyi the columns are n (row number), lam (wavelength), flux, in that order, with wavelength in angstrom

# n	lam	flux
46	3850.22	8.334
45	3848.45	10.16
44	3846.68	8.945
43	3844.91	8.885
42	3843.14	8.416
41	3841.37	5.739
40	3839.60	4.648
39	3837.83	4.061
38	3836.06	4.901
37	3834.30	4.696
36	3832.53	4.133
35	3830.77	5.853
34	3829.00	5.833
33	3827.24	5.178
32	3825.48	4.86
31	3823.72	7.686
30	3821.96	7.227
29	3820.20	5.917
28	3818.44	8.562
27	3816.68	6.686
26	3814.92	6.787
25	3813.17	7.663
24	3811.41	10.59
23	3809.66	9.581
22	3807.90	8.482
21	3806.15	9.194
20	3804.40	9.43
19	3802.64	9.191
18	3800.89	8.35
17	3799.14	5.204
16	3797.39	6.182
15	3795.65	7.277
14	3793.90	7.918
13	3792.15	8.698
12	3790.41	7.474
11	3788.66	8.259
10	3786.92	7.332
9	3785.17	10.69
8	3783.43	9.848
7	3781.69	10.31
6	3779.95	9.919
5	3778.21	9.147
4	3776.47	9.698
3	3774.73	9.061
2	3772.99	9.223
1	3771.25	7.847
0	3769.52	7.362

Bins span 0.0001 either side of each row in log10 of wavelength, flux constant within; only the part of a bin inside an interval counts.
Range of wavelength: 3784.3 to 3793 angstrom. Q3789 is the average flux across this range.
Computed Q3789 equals 8.49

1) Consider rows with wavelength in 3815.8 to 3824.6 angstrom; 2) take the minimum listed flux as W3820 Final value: 5.917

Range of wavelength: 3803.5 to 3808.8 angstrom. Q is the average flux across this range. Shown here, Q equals 9.02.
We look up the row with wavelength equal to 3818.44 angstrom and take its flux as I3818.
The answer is 8.562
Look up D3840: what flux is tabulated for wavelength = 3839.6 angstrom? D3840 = 4.648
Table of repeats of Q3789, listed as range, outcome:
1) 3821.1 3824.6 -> 7.46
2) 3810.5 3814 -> 9.15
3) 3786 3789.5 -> 7.82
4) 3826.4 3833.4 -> 5.25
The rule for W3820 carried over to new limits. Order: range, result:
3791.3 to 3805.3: 5.204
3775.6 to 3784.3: 9.147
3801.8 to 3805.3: 9.191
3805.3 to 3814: 7.663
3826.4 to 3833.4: 4.133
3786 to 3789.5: 7.332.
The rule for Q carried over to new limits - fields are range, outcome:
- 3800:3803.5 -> 8.76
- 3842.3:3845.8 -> 8.66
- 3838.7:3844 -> 6.25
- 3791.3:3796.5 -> 7.96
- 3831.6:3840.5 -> 4.5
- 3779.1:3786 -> 10.2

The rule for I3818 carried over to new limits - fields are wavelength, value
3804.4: 9.43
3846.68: 8.945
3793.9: 7.918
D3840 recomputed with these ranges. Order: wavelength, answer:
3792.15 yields 8.698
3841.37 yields 5.739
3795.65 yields 7.277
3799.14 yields 5.204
